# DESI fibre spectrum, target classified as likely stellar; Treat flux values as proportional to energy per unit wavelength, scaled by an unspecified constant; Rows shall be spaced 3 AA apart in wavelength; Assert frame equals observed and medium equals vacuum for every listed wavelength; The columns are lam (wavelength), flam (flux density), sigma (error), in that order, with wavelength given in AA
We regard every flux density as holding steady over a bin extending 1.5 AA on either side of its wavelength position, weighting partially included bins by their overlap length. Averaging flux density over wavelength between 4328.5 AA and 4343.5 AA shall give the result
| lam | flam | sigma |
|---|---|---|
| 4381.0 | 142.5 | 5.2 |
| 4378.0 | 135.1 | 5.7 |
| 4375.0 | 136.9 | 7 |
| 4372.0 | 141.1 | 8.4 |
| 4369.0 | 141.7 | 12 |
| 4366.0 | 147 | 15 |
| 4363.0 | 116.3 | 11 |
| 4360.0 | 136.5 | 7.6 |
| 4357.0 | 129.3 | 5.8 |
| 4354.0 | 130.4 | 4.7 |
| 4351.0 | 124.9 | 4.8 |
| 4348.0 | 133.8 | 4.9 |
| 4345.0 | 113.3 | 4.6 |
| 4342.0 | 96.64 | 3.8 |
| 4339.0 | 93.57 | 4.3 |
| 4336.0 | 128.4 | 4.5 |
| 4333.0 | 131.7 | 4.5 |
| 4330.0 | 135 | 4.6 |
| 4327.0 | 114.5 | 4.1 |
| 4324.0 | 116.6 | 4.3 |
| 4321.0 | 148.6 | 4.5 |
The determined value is 117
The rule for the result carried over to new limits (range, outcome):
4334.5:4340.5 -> 111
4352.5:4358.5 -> 130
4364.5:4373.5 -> 143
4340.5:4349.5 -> 115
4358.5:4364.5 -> 126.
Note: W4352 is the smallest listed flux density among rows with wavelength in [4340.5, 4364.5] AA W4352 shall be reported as 96.64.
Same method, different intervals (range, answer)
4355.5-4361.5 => 129.3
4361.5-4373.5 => 116.3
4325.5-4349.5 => 93.57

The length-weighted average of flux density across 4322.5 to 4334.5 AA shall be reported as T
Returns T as 124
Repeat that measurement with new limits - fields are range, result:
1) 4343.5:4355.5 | 126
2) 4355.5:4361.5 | 133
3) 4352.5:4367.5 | 132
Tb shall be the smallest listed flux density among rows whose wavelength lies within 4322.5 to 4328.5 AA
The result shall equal 114.5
